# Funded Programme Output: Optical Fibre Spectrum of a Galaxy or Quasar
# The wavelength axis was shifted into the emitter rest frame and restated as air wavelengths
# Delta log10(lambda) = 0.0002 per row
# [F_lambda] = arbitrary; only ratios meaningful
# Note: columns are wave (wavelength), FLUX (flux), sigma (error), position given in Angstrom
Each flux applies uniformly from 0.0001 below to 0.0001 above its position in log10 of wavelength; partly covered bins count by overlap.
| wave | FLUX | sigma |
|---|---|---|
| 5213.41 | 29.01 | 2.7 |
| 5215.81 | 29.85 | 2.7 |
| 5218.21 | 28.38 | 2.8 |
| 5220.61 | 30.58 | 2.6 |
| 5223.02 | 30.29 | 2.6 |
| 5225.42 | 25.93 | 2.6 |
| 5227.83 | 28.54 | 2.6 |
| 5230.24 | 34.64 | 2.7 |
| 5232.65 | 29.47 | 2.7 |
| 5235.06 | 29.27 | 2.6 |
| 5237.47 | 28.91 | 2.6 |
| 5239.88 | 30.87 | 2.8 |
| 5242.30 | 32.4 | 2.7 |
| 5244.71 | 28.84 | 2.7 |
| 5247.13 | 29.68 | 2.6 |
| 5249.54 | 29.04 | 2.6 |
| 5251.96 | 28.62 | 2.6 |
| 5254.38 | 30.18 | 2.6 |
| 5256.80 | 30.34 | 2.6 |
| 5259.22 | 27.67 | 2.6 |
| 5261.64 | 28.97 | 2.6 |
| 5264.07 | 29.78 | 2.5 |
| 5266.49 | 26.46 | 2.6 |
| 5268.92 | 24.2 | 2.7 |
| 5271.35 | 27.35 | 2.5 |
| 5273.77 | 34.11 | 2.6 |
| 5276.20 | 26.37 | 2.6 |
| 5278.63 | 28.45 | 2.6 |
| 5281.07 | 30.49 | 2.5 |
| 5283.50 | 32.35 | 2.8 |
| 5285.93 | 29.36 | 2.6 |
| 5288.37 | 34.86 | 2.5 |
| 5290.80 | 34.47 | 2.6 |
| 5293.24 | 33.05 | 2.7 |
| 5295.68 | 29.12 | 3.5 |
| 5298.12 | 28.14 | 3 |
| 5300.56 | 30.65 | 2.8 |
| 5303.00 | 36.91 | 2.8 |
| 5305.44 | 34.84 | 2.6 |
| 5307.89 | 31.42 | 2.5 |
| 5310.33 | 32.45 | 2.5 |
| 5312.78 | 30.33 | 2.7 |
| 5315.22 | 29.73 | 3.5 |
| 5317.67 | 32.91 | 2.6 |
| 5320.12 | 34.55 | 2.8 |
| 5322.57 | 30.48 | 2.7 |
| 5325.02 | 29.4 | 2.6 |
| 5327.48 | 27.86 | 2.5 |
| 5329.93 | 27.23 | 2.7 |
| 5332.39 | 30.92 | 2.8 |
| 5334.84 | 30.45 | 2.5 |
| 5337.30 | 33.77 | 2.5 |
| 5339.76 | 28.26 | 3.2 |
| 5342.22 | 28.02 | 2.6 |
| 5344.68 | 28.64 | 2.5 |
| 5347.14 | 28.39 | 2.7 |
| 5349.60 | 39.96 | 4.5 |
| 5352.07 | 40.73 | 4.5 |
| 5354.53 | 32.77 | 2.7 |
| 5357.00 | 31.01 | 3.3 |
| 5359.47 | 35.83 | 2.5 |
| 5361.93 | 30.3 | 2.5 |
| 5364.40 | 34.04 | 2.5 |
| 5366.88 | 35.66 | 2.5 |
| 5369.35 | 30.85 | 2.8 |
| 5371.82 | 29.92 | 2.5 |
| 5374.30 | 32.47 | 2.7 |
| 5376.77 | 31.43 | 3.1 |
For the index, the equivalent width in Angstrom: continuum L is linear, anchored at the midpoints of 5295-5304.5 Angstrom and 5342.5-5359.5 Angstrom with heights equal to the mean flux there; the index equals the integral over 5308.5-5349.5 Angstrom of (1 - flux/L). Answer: 2.6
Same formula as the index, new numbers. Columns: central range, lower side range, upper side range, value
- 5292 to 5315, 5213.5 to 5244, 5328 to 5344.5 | -1.6 Angstrom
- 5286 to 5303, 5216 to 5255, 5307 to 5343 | -0.9 Angstrom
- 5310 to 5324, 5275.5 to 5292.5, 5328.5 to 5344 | -0.7 Angstrom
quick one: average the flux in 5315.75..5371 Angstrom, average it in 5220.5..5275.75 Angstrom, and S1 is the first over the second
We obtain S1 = 1.09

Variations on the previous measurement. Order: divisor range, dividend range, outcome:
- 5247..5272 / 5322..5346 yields 1.04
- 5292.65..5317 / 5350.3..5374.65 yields 1.06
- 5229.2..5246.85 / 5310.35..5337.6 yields 1.00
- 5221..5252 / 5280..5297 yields 1.07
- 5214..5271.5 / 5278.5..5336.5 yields 1.07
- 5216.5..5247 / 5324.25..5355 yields 1.05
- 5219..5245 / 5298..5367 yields 1.06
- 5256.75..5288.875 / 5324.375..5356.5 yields 1.07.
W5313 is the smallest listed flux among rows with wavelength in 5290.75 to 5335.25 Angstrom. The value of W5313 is 27.23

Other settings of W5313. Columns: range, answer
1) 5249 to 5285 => 24.2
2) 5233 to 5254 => 28.62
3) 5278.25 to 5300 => 28.14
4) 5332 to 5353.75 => 28.02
